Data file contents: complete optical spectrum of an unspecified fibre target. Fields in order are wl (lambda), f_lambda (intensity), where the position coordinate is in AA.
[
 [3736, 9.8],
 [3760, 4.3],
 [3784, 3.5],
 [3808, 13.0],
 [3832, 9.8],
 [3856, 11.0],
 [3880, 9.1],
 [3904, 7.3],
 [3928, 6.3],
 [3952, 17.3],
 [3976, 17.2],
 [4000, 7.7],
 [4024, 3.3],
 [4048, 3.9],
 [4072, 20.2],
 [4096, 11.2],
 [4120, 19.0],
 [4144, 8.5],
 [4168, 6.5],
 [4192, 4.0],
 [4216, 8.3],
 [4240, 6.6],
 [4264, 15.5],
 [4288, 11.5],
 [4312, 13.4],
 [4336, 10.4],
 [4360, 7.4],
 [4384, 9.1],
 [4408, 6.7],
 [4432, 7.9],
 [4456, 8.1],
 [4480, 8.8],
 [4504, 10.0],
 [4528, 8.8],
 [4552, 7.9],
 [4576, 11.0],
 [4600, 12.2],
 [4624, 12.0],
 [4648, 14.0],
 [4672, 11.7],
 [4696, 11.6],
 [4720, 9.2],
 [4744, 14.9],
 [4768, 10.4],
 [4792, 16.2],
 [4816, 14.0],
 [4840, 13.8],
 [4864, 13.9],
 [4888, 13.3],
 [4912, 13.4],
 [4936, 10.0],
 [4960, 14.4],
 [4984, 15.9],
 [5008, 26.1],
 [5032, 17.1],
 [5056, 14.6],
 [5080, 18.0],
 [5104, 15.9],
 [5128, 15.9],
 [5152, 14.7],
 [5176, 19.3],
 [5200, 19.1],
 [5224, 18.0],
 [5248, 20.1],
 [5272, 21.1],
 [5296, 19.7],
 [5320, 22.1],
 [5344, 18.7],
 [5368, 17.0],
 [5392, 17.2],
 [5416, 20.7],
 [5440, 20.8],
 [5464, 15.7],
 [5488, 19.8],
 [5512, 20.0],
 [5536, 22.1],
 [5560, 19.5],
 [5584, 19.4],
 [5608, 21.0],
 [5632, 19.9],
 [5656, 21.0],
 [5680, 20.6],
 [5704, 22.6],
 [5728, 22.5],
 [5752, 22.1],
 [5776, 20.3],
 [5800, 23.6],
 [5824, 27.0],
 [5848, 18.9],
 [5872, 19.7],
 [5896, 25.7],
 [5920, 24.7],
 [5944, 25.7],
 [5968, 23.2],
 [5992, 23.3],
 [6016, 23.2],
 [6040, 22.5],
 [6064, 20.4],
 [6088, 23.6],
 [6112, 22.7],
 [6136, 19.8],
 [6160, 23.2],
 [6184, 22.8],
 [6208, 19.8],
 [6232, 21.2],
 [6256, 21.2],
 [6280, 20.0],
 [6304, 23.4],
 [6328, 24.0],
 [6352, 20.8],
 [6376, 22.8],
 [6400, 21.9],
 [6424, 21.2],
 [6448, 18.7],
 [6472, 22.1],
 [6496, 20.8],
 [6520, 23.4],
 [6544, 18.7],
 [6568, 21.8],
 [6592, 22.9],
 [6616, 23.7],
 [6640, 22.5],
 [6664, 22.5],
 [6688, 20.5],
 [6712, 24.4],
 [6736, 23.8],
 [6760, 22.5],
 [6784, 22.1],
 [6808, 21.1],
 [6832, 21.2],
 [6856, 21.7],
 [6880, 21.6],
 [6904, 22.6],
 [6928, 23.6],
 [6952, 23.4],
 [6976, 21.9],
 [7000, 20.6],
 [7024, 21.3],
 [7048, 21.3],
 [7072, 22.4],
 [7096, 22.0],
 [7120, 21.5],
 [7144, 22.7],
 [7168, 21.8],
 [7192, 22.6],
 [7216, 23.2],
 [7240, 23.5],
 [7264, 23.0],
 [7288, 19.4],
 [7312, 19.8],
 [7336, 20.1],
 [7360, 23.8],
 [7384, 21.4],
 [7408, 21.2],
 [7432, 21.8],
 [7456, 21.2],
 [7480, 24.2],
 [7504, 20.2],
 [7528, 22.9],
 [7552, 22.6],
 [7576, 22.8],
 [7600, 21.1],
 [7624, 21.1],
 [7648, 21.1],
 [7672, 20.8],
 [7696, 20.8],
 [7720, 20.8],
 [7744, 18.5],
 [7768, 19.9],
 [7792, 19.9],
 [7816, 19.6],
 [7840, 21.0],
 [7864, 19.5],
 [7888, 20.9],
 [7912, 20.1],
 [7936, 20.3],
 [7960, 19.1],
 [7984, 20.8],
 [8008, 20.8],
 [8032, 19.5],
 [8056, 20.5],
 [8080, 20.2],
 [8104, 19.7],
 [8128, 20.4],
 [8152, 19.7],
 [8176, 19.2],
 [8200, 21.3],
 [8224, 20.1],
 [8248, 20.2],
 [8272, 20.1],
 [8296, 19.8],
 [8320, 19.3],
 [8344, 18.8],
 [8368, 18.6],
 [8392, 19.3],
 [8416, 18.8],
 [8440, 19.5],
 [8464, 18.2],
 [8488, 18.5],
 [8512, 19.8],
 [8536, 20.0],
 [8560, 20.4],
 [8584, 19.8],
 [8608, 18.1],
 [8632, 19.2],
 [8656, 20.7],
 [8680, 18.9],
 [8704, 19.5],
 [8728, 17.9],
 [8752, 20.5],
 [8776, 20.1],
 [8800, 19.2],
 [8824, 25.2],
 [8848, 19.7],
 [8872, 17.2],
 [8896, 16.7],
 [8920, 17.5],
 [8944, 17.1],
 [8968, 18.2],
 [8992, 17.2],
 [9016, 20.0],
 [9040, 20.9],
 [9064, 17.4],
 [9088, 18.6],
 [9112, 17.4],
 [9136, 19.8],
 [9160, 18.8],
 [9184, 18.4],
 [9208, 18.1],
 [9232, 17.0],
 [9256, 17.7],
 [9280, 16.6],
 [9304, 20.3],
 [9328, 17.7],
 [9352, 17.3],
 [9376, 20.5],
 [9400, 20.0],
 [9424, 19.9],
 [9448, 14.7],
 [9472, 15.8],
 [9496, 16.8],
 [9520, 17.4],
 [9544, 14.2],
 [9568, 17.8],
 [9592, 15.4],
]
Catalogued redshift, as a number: 0.34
